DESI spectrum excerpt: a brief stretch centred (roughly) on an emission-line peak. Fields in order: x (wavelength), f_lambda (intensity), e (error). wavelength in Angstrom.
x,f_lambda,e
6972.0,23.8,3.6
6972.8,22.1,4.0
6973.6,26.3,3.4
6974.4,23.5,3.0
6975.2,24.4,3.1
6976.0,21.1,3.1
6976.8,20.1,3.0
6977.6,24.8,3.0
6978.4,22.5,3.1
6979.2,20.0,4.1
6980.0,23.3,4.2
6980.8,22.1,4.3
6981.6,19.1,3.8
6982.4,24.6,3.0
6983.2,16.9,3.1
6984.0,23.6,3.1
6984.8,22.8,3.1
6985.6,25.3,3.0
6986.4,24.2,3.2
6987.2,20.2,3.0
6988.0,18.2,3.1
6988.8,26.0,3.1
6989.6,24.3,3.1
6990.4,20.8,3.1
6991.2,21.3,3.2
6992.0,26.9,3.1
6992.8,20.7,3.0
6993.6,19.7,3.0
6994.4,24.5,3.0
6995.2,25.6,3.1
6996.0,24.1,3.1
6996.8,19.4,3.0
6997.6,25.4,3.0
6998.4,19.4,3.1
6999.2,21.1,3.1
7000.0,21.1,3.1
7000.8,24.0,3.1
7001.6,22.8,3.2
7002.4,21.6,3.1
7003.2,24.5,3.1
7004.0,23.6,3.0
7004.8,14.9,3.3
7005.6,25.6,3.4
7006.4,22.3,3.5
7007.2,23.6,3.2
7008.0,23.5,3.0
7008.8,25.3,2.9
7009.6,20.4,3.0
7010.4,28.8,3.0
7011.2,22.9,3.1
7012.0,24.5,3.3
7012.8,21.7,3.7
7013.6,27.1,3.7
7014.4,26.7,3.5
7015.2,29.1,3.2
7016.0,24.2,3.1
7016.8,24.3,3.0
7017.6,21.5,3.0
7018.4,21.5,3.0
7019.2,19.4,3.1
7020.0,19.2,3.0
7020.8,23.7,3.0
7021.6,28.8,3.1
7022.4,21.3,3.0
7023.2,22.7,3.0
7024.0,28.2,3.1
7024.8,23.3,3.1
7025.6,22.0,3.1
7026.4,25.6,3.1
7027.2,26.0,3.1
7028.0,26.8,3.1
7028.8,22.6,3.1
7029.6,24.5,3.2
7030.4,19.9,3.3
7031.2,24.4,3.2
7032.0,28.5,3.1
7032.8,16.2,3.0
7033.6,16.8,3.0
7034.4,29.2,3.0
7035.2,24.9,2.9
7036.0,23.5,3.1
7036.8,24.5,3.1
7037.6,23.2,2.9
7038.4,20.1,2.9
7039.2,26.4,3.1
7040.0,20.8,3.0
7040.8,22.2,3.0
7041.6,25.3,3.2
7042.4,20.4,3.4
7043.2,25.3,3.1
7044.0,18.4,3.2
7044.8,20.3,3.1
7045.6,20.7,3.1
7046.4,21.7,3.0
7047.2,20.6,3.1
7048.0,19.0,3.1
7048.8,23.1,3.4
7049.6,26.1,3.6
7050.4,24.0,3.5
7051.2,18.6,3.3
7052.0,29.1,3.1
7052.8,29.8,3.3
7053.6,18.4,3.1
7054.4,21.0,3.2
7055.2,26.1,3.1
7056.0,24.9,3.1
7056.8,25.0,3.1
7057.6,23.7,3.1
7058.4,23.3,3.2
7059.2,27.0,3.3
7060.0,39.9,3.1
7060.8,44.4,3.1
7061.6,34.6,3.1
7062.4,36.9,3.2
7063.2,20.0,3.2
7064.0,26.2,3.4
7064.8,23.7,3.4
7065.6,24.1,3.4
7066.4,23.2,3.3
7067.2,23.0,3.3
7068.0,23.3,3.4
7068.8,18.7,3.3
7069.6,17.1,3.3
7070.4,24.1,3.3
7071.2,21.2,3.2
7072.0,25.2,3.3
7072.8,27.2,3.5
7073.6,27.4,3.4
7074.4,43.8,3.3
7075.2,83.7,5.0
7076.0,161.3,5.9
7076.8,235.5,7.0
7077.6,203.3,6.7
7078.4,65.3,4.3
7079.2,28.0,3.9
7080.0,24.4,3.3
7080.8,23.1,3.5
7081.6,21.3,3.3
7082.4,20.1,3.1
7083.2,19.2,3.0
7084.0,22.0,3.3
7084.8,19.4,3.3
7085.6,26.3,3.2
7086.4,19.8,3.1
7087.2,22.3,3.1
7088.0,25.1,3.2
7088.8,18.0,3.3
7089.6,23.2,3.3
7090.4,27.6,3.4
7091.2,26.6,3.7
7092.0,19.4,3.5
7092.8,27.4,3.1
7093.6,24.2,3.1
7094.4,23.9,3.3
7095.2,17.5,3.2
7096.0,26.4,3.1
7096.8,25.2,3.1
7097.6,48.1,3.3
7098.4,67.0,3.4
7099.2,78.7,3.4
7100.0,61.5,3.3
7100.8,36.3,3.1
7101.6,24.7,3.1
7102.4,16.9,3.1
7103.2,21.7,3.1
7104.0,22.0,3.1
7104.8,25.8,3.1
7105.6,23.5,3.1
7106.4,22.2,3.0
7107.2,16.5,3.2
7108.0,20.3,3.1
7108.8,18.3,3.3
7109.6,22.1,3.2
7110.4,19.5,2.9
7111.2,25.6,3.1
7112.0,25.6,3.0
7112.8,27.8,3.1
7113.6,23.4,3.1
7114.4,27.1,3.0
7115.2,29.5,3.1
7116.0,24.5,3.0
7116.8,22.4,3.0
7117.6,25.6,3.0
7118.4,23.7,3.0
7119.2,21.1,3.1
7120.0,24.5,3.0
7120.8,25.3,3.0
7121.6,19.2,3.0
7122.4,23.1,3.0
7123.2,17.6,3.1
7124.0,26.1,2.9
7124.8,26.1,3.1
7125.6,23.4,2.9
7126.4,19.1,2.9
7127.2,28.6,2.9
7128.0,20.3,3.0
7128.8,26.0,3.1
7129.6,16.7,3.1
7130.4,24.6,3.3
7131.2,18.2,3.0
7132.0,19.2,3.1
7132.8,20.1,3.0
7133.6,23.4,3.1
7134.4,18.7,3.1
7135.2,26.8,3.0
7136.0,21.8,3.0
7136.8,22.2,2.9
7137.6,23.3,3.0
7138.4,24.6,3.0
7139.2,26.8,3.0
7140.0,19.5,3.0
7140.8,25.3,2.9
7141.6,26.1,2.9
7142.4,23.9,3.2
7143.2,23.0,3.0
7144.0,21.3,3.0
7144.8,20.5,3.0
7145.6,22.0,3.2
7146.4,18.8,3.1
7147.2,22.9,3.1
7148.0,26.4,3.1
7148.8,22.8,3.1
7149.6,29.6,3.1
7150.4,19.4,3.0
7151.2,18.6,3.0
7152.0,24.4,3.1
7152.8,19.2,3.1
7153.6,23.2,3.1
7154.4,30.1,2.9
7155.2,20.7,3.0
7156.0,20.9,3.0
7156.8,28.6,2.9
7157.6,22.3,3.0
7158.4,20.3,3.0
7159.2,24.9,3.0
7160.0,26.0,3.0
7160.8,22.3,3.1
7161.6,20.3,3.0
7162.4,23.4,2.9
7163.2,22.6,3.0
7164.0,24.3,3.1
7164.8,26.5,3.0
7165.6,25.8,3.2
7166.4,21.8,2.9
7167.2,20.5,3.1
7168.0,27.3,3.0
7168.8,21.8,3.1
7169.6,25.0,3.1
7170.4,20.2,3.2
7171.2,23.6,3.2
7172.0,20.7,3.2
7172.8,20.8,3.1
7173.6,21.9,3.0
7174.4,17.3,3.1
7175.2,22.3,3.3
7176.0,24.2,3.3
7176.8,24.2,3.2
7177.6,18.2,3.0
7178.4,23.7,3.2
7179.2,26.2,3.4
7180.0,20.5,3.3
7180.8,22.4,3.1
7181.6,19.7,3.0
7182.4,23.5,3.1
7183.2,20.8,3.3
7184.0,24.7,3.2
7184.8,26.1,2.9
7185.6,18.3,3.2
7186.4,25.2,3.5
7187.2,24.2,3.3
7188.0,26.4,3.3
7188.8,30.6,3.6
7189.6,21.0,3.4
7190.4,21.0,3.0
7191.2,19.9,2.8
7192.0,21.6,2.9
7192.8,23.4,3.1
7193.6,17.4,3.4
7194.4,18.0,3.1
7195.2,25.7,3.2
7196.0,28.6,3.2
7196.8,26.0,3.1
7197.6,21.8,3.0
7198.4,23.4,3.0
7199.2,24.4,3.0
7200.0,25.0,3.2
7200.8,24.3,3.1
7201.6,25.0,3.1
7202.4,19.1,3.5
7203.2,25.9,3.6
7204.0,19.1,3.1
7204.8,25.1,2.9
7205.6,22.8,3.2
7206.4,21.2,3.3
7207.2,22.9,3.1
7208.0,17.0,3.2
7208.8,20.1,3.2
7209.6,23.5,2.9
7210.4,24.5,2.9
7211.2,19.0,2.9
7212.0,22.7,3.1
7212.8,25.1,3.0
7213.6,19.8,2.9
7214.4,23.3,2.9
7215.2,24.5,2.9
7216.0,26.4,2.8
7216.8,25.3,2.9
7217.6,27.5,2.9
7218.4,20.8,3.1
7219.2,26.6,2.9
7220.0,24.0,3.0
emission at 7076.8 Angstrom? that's H-alpha 6563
